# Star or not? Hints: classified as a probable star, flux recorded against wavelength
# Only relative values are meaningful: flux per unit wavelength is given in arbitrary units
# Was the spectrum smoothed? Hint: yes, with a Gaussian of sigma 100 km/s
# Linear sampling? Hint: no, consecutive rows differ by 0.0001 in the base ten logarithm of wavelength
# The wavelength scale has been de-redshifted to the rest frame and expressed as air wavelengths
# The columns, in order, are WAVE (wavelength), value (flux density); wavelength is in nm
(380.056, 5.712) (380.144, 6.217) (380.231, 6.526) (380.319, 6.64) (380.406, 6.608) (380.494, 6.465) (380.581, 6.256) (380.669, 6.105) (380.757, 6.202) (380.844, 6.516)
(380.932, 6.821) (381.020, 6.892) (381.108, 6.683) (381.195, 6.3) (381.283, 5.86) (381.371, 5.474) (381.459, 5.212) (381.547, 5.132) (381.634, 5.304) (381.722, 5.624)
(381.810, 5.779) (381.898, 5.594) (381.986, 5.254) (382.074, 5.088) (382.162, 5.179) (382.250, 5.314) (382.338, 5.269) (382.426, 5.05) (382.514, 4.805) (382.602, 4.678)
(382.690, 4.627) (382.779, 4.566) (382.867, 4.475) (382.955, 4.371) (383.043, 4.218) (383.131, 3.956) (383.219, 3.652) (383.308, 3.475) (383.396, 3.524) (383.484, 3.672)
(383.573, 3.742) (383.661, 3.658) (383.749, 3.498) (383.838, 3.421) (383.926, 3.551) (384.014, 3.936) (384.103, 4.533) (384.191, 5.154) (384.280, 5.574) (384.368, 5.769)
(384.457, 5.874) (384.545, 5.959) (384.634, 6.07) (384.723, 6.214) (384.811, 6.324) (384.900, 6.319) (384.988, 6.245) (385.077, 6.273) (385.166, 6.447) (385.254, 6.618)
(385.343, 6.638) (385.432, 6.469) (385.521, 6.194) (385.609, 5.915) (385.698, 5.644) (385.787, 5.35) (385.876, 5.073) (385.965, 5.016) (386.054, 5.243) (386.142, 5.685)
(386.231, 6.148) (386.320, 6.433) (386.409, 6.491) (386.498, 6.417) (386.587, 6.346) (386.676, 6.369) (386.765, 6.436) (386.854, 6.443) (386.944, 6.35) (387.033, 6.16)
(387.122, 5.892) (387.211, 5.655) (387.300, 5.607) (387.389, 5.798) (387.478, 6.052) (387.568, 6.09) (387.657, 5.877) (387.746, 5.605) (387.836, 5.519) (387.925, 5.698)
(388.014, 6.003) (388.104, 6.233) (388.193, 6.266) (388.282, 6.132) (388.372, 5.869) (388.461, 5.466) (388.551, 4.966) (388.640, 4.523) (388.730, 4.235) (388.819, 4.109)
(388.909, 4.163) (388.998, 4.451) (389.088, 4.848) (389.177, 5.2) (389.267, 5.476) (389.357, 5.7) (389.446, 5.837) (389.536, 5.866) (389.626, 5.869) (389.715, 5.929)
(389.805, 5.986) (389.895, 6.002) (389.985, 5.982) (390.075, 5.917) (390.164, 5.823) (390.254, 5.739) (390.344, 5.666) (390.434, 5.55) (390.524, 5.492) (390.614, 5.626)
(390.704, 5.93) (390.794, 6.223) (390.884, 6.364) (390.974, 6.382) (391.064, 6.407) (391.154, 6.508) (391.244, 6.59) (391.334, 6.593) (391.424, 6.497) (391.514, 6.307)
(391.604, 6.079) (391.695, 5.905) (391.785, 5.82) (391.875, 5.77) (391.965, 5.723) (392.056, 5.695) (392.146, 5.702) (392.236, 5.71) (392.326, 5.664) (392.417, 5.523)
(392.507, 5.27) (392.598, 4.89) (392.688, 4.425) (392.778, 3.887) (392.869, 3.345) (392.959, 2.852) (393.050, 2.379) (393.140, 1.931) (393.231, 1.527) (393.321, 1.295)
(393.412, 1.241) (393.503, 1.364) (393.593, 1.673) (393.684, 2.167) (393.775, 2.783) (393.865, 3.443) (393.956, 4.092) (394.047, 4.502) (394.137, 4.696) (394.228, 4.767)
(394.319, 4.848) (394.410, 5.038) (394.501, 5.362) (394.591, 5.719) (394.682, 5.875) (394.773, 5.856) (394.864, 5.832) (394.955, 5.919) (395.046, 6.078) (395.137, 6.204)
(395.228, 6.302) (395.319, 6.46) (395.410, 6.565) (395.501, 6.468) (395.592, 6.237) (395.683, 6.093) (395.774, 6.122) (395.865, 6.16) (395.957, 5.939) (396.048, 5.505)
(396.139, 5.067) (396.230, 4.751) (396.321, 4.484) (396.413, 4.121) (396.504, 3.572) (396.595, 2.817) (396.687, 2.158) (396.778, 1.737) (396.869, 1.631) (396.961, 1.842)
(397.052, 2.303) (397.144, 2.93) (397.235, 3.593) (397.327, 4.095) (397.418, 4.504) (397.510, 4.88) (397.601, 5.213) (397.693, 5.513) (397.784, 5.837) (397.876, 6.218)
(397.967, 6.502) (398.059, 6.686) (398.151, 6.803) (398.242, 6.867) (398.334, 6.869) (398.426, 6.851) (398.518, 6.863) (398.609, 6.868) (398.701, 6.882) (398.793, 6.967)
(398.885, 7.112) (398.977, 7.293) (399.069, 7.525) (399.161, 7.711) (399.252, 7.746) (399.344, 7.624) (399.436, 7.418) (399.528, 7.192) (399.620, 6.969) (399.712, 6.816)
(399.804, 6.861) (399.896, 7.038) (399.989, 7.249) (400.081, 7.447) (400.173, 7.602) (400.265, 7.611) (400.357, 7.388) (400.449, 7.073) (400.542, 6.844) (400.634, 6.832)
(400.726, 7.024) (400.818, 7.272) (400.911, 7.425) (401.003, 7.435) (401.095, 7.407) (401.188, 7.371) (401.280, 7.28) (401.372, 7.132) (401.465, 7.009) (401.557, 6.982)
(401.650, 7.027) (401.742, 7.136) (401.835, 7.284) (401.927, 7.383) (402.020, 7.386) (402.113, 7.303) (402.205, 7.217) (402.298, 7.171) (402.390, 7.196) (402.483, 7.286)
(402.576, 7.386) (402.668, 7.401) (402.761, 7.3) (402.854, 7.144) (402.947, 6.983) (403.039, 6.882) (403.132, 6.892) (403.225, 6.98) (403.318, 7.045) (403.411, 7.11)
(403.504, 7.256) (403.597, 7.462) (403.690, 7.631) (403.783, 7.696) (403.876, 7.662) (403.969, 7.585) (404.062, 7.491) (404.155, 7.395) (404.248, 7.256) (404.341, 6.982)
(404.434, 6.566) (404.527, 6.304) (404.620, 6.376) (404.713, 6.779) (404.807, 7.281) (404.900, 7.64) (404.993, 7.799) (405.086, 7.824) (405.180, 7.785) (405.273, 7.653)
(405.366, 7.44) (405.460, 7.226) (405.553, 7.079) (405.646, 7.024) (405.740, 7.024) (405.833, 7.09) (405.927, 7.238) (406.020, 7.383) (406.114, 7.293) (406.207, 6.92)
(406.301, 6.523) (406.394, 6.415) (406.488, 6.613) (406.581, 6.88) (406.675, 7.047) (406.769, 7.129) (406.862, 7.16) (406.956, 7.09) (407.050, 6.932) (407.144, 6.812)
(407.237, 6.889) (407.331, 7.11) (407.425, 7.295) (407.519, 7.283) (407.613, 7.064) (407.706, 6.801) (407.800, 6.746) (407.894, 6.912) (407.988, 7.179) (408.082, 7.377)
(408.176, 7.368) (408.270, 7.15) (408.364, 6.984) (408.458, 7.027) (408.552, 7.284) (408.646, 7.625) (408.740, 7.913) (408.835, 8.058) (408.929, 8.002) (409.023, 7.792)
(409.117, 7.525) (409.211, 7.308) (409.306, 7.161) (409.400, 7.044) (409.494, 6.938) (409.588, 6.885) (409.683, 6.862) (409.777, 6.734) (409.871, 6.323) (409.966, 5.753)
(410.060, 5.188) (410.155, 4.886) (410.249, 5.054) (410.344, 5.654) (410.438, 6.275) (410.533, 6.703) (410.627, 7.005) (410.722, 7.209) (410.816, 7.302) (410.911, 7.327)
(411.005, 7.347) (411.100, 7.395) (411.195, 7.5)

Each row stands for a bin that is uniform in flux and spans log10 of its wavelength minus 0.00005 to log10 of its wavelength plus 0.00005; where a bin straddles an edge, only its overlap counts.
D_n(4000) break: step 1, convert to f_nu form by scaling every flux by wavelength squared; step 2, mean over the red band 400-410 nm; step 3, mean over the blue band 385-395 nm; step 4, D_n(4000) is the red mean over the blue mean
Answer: 1.46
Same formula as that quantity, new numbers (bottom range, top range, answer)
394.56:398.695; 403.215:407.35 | 1.43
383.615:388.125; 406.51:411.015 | 1.36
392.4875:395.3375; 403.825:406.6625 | 1.85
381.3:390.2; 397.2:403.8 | 1.38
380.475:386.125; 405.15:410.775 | 1.49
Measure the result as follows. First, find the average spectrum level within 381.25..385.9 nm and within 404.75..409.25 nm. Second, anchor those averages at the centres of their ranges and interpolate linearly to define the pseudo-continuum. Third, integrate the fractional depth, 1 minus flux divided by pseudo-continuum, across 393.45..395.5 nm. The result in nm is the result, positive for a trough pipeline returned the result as 0.43 nm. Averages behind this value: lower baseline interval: 5.12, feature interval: 4.82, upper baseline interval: 7.23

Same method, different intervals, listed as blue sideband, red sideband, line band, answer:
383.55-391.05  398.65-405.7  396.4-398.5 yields 0.688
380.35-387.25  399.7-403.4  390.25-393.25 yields 0.440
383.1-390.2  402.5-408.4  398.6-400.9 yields -0.201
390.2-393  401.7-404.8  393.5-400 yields 0.955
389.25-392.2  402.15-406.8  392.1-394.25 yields 0.920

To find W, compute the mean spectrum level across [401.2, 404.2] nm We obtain 7.25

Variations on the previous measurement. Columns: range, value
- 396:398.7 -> 4.77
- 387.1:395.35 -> 5.17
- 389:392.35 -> 5.89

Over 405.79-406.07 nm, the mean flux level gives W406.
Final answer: 7.22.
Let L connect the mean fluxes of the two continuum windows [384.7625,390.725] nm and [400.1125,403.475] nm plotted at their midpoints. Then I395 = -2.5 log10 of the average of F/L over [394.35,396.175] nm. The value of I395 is 0.11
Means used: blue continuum 5.79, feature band 5.94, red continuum 7.2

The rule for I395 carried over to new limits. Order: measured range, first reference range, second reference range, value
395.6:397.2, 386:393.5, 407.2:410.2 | 0.43 mag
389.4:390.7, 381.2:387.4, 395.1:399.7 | -0.07 mag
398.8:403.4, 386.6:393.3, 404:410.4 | -0.12 mag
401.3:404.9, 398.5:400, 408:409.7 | 0.01 mag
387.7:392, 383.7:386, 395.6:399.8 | -0.04 mag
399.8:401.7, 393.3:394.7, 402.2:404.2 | -0.14 mag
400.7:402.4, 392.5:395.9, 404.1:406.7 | -0.17 mag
